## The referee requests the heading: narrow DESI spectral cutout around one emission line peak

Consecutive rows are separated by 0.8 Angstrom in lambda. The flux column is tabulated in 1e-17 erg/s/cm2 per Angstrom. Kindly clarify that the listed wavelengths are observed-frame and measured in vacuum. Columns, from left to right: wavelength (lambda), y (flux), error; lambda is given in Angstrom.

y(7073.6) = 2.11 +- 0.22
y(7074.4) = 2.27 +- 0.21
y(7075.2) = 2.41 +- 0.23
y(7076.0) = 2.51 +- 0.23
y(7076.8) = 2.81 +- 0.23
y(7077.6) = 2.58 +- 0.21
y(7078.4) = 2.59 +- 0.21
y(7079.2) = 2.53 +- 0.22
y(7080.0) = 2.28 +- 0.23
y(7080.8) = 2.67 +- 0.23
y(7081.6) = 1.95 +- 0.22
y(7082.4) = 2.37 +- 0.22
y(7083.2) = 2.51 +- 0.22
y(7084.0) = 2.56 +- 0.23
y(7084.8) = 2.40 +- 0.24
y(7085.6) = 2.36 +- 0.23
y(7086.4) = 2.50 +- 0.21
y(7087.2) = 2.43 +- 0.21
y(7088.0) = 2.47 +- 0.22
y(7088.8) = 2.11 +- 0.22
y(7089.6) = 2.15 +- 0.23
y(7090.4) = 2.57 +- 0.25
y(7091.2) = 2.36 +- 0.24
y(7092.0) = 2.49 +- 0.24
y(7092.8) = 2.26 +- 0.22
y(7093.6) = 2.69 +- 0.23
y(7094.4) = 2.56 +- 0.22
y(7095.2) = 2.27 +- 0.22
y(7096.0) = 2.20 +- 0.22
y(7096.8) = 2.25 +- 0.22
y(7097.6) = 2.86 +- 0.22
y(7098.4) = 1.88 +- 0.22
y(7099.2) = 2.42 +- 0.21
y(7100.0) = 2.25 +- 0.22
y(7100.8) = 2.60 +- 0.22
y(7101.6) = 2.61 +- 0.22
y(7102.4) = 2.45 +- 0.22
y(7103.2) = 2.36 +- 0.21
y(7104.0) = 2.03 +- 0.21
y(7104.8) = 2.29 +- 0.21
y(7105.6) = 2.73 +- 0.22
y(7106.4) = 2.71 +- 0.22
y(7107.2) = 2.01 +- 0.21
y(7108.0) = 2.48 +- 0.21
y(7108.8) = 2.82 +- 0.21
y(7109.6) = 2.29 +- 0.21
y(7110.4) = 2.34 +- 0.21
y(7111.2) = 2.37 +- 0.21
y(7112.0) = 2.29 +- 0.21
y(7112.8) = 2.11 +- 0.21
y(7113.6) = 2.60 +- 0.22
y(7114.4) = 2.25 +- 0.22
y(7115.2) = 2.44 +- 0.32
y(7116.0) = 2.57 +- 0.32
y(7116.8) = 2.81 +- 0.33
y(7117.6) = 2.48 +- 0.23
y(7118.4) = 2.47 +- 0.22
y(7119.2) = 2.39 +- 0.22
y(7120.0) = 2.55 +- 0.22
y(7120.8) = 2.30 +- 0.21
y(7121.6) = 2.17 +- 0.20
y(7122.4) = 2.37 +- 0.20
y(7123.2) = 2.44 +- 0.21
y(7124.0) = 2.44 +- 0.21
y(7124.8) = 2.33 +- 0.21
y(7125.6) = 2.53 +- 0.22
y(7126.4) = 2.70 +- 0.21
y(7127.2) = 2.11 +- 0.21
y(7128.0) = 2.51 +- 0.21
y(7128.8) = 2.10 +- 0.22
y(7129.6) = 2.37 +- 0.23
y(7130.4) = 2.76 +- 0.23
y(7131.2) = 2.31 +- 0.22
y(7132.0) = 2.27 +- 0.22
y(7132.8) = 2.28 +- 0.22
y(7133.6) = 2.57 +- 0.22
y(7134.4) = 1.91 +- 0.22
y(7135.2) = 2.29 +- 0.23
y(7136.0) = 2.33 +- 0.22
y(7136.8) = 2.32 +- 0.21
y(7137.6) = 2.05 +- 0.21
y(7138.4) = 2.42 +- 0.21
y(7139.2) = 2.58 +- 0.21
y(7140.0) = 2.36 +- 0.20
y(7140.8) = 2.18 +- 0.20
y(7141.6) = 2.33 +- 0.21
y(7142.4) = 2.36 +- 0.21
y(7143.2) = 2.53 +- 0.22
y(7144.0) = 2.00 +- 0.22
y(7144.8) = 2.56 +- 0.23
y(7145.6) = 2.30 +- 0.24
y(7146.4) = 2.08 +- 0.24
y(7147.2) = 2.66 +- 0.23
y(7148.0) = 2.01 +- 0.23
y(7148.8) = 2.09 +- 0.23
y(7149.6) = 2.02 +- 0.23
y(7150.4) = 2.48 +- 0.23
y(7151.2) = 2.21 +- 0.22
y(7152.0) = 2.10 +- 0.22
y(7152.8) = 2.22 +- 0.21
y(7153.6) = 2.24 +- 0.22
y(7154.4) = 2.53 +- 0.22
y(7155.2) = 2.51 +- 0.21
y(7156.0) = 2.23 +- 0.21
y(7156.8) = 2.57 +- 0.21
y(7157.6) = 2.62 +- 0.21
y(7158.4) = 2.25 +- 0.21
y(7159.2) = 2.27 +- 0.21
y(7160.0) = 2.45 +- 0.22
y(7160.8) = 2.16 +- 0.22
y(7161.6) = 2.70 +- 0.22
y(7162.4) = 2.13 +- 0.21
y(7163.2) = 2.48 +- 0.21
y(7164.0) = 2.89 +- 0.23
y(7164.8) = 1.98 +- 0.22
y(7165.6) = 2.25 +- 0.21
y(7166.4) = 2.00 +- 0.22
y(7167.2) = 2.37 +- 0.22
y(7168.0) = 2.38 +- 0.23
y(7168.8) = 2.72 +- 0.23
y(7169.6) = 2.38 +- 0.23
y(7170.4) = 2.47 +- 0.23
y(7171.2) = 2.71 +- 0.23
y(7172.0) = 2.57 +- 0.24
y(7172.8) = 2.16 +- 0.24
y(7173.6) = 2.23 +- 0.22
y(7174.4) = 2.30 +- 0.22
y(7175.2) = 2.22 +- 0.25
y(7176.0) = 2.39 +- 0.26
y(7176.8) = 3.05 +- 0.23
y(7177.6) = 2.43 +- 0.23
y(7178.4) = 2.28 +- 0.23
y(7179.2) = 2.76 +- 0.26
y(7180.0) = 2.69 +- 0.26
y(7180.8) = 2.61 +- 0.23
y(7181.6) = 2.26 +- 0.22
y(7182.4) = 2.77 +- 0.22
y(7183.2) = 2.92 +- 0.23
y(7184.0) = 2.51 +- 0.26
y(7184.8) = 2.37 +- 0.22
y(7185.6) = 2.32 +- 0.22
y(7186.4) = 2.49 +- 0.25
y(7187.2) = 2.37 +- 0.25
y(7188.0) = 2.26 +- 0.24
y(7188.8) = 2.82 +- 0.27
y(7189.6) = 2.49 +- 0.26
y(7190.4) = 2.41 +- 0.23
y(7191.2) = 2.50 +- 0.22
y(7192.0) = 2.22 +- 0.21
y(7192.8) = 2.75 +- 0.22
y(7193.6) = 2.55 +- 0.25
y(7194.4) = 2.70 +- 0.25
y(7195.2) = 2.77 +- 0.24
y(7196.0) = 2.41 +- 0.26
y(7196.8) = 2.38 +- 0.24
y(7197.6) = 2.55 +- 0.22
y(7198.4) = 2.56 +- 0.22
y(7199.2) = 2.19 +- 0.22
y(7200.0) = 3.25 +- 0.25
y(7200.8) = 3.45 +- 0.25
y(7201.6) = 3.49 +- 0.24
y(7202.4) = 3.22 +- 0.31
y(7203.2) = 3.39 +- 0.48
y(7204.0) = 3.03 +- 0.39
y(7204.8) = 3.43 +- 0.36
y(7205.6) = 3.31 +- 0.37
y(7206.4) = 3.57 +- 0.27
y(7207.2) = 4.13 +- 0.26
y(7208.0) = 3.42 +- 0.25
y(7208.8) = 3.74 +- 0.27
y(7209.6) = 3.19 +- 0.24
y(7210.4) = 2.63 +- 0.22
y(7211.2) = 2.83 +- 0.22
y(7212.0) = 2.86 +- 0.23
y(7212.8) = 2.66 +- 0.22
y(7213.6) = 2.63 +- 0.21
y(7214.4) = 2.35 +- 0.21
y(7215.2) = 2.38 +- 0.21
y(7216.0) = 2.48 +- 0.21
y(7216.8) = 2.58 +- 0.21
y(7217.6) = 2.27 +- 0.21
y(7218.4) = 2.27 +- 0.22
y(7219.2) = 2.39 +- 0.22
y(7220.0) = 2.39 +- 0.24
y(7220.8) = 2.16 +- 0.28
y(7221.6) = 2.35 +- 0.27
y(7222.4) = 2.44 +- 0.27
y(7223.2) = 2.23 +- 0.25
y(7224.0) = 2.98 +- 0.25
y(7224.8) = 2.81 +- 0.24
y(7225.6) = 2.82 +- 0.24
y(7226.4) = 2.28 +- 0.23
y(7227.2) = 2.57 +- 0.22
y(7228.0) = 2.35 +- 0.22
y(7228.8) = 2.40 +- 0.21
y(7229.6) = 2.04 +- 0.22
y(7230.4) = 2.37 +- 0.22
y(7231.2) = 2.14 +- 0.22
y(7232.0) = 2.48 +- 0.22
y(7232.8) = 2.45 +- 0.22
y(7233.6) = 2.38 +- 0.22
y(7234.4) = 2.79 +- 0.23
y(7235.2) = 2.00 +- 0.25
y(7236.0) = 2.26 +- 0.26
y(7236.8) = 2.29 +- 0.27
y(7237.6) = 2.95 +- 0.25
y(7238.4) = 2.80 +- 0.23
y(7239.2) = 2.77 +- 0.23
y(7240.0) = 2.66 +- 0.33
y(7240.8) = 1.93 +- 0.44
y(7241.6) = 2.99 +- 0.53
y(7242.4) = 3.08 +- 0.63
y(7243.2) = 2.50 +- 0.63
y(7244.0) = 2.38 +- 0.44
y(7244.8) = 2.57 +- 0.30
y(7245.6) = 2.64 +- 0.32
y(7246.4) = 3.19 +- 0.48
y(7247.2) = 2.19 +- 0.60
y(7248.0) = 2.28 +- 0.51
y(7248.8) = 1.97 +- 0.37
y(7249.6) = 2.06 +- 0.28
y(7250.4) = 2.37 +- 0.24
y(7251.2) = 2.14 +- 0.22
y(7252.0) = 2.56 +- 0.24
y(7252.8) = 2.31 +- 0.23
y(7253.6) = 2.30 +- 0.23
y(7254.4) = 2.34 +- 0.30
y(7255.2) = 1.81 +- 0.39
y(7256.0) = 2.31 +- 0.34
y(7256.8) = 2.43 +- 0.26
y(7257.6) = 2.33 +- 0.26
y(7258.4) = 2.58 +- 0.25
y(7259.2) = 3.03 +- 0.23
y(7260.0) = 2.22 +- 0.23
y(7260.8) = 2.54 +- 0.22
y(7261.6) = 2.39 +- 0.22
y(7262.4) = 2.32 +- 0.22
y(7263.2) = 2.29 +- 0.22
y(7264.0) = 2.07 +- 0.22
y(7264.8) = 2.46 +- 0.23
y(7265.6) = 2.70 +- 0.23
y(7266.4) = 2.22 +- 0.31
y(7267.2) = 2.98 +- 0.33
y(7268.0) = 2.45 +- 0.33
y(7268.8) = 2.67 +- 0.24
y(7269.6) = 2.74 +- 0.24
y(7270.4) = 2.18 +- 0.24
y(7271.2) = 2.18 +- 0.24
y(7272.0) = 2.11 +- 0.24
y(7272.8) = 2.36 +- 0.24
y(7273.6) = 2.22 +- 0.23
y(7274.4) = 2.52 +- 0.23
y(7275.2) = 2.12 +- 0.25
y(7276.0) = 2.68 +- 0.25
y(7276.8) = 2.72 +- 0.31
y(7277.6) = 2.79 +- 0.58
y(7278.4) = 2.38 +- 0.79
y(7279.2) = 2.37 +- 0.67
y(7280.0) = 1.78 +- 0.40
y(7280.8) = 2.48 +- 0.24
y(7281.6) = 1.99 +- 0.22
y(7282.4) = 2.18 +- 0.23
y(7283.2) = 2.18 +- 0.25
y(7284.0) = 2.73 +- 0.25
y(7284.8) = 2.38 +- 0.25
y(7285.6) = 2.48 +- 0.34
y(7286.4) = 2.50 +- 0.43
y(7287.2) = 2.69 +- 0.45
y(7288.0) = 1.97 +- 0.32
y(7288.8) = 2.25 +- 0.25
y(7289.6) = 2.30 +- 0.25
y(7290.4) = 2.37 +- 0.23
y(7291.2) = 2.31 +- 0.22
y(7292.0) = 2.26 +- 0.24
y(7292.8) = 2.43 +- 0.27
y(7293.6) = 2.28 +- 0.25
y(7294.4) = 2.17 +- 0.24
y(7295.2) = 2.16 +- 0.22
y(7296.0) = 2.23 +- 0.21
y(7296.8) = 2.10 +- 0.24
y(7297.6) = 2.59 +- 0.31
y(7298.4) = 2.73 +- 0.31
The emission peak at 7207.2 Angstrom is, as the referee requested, [O II] 3727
